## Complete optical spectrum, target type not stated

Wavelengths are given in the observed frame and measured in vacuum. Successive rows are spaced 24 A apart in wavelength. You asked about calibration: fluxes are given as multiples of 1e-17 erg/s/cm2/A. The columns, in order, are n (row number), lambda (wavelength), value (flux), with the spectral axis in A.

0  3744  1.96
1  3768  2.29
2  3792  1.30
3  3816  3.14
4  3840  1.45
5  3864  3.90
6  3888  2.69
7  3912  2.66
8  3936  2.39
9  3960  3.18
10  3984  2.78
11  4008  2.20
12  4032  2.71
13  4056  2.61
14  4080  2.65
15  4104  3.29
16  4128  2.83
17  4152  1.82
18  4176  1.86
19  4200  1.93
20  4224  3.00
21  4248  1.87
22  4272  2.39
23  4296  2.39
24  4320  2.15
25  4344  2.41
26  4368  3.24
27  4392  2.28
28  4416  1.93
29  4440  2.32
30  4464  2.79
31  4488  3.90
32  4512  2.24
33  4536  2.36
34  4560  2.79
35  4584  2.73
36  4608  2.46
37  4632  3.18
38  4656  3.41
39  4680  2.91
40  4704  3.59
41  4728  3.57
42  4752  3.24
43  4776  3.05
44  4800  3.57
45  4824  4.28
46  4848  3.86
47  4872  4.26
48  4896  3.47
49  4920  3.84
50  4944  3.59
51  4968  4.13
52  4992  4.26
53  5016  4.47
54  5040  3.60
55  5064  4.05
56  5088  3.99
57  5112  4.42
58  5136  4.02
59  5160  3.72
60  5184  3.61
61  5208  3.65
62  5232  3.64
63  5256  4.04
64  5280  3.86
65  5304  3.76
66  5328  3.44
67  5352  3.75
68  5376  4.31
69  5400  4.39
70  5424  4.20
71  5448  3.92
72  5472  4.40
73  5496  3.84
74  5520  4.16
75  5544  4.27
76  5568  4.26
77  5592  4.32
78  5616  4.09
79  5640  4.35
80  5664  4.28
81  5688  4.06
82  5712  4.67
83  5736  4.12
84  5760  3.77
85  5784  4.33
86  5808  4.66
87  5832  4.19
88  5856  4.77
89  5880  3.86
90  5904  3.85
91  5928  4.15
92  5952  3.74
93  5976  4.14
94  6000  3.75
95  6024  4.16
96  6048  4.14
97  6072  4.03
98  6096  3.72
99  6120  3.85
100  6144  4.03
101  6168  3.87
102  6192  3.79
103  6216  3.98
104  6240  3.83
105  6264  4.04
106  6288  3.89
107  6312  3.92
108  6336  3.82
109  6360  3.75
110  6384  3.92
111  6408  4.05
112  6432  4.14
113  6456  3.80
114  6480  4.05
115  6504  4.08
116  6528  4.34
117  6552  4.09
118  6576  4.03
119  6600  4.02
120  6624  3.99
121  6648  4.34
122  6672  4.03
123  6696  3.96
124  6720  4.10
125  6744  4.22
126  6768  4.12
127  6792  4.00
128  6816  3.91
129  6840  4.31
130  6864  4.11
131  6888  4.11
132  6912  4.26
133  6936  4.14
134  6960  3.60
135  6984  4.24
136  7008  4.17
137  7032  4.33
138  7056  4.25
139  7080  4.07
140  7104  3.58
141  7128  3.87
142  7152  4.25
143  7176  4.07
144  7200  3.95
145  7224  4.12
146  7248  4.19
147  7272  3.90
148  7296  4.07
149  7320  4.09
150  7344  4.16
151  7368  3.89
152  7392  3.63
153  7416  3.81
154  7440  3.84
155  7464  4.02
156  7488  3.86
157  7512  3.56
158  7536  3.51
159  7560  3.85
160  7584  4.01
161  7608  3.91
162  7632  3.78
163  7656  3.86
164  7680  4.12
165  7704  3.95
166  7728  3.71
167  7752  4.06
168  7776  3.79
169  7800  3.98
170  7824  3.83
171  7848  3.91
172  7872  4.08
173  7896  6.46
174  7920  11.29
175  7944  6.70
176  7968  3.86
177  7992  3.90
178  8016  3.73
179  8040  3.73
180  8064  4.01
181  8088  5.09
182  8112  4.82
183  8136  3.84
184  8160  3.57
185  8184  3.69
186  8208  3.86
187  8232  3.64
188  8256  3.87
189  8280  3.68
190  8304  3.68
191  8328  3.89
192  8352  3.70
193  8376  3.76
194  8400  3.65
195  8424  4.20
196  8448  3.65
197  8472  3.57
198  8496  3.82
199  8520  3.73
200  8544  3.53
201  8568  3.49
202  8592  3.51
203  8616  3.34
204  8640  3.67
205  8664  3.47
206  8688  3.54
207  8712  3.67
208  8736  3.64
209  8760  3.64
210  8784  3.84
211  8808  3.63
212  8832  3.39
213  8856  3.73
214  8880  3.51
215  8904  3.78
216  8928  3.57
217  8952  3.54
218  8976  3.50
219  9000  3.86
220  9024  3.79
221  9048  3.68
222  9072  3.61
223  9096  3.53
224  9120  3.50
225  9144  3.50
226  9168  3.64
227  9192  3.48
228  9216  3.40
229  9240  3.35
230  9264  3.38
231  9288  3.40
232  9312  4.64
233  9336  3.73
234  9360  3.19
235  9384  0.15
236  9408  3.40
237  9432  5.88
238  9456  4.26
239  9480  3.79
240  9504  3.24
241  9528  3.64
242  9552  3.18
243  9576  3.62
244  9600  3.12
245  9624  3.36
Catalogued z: 0.20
